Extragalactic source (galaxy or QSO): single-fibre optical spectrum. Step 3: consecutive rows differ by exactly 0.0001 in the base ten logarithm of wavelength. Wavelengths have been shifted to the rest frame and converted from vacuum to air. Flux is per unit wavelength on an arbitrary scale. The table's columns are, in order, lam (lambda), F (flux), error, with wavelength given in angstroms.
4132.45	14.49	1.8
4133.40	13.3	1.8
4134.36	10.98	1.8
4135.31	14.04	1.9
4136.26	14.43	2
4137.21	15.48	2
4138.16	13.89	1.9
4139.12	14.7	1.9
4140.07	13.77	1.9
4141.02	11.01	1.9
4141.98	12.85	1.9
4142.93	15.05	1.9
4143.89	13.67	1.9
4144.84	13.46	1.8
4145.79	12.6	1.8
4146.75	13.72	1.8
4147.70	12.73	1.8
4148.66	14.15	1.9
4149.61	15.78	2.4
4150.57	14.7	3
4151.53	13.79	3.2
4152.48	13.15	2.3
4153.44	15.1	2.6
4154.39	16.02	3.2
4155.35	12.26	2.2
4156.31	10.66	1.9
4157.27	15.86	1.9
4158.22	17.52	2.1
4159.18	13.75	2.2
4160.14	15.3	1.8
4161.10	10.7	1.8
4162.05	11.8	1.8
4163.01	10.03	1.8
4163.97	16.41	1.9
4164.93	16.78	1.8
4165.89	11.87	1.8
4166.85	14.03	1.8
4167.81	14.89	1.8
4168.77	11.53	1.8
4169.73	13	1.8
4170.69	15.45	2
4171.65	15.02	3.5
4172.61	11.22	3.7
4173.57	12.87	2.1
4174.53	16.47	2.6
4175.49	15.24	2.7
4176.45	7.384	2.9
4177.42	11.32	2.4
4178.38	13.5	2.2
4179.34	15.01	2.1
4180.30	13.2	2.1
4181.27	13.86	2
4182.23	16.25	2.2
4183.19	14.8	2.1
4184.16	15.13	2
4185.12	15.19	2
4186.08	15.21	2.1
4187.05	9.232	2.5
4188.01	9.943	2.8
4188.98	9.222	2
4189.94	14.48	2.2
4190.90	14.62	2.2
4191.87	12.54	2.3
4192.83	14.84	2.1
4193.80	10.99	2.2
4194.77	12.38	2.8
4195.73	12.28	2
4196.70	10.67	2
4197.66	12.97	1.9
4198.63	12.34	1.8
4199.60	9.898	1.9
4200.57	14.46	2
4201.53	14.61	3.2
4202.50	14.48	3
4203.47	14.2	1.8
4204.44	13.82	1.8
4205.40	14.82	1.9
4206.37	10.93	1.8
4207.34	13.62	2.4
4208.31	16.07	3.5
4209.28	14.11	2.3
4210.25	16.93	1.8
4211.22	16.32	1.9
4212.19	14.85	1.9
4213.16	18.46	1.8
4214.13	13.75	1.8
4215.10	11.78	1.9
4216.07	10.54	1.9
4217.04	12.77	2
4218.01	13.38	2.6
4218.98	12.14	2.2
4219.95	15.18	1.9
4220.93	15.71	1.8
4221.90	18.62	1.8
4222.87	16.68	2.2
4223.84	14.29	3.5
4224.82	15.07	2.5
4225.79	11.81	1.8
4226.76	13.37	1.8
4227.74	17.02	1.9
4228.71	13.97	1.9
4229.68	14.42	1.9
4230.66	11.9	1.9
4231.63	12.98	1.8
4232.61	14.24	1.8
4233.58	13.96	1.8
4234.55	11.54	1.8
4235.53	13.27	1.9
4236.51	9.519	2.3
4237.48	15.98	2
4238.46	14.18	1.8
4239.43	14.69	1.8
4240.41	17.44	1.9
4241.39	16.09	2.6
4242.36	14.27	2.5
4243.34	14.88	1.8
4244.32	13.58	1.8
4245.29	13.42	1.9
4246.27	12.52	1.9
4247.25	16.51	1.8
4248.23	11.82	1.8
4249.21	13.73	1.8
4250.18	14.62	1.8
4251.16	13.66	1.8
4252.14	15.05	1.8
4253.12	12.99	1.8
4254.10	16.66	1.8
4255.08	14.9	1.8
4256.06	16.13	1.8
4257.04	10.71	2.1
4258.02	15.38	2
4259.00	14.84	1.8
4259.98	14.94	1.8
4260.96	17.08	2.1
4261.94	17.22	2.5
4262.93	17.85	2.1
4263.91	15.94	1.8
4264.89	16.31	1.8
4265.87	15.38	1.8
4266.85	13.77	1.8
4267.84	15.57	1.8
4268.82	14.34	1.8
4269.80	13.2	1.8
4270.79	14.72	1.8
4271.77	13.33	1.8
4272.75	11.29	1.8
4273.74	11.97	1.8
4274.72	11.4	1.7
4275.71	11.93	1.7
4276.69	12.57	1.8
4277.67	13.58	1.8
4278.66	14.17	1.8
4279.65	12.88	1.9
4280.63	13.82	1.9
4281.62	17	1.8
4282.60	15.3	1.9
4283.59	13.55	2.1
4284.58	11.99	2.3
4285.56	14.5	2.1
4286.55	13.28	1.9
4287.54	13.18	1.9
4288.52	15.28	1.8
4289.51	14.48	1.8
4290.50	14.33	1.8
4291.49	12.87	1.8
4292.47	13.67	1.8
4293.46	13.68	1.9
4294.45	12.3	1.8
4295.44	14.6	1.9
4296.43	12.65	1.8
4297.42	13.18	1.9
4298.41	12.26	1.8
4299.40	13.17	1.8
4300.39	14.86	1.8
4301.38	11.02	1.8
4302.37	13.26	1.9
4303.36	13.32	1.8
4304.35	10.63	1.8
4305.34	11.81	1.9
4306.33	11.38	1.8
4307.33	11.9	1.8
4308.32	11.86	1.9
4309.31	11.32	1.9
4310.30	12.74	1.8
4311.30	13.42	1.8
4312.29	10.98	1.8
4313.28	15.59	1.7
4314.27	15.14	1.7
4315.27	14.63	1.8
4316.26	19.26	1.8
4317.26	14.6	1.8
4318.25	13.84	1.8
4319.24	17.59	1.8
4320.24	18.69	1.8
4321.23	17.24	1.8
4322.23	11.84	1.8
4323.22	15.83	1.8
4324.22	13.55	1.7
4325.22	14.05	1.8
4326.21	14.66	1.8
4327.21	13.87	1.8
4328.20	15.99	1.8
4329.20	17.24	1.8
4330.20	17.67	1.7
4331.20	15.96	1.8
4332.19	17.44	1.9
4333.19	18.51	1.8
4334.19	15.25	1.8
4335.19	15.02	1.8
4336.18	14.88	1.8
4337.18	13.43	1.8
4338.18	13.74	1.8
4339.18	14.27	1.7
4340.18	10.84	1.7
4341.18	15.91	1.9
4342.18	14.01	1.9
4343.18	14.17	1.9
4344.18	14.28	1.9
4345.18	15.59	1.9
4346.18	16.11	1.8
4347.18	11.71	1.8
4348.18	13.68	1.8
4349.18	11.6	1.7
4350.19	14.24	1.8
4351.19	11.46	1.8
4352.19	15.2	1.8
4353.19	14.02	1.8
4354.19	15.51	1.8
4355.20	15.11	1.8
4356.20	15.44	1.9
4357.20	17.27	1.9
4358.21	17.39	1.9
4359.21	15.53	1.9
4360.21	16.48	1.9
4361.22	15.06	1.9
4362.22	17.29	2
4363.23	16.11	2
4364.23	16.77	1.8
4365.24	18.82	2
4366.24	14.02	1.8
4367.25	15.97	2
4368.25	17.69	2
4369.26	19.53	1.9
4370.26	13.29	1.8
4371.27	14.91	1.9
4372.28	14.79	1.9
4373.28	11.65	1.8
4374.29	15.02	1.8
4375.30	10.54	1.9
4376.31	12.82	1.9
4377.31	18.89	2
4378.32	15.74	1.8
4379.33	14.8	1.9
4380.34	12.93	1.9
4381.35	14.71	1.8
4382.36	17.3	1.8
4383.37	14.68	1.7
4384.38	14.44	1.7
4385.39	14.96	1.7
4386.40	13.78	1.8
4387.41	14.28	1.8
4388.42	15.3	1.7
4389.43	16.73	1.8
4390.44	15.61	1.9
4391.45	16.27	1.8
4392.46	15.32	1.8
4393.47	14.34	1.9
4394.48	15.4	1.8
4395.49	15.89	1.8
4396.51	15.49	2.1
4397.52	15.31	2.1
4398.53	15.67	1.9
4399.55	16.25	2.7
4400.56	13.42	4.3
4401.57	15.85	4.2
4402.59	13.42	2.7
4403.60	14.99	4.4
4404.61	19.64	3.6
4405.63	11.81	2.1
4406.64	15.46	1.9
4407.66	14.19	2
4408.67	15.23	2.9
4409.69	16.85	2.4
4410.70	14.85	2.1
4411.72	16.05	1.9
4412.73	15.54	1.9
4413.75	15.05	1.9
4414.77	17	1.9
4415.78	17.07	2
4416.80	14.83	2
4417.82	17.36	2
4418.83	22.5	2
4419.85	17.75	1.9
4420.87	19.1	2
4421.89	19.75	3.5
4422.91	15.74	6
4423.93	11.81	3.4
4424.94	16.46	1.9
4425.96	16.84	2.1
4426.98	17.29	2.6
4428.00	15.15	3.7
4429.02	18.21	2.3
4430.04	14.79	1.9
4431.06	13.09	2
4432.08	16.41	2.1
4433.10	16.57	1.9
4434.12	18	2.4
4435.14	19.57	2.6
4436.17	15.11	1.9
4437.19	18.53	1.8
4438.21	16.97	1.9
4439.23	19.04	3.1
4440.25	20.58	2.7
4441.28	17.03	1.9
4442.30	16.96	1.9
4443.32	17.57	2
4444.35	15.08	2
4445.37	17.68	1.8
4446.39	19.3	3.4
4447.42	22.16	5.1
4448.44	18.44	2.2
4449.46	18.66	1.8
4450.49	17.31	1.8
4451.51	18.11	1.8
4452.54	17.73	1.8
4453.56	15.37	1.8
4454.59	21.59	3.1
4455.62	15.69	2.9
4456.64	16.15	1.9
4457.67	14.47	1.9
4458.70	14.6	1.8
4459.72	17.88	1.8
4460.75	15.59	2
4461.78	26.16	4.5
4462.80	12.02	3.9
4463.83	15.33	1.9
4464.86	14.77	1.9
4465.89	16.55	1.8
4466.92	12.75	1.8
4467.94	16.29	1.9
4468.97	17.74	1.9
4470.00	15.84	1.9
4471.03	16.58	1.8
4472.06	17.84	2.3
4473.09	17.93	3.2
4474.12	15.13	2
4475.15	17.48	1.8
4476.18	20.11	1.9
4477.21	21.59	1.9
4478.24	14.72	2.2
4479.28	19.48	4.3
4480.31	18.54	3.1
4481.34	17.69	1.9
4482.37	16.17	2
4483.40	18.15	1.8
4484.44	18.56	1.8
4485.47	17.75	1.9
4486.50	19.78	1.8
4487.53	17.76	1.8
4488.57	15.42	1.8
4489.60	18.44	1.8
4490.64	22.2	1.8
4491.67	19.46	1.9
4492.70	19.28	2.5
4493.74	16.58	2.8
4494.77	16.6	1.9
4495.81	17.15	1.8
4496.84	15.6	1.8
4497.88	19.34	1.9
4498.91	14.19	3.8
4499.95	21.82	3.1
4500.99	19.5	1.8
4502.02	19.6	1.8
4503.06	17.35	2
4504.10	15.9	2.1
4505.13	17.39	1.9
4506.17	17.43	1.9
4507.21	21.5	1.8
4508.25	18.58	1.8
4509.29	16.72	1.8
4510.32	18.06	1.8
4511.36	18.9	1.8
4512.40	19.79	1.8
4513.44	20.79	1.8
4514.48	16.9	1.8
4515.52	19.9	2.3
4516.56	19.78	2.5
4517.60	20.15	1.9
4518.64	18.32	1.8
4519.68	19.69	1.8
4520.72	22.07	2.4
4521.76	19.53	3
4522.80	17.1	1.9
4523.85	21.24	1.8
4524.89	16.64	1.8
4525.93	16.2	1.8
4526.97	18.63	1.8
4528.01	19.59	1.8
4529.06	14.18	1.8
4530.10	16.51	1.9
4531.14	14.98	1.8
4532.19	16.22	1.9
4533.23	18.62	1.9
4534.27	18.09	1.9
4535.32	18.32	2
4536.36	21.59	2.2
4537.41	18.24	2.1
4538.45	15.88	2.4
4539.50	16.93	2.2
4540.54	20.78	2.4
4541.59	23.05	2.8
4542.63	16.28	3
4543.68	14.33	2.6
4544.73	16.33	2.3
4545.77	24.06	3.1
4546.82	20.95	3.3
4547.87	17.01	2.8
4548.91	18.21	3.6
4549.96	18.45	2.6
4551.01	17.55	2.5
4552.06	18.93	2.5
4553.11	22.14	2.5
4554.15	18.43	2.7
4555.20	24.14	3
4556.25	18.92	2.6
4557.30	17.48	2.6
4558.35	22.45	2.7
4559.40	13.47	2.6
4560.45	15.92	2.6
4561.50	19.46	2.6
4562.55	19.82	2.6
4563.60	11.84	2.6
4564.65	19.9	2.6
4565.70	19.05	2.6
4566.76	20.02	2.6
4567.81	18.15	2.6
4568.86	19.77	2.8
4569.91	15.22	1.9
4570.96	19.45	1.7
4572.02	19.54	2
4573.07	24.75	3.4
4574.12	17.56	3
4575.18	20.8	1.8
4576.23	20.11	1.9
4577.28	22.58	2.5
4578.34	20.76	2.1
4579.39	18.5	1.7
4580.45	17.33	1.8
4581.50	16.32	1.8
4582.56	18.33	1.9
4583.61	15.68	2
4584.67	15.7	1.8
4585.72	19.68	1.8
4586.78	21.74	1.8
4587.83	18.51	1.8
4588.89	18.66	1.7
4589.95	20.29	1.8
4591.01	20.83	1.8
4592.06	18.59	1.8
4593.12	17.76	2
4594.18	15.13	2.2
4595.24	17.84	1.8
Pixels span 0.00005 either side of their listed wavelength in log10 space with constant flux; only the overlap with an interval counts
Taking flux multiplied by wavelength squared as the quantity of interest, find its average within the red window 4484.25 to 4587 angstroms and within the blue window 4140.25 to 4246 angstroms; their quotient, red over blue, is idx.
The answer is 1.58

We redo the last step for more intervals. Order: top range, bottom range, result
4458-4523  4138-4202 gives 1.55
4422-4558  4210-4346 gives 1.38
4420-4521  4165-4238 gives 1.47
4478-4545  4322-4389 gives 1.30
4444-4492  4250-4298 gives 1.35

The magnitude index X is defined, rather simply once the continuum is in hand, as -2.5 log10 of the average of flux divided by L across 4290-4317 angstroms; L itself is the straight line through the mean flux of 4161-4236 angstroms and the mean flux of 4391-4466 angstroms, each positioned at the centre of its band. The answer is 0.14 mag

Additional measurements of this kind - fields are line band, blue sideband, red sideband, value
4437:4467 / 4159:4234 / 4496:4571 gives -0.01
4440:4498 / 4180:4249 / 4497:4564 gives 0.00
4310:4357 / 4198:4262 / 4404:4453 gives 0.06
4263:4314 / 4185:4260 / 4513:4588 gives 0.11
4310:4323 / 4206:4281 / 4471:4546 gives 0.02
